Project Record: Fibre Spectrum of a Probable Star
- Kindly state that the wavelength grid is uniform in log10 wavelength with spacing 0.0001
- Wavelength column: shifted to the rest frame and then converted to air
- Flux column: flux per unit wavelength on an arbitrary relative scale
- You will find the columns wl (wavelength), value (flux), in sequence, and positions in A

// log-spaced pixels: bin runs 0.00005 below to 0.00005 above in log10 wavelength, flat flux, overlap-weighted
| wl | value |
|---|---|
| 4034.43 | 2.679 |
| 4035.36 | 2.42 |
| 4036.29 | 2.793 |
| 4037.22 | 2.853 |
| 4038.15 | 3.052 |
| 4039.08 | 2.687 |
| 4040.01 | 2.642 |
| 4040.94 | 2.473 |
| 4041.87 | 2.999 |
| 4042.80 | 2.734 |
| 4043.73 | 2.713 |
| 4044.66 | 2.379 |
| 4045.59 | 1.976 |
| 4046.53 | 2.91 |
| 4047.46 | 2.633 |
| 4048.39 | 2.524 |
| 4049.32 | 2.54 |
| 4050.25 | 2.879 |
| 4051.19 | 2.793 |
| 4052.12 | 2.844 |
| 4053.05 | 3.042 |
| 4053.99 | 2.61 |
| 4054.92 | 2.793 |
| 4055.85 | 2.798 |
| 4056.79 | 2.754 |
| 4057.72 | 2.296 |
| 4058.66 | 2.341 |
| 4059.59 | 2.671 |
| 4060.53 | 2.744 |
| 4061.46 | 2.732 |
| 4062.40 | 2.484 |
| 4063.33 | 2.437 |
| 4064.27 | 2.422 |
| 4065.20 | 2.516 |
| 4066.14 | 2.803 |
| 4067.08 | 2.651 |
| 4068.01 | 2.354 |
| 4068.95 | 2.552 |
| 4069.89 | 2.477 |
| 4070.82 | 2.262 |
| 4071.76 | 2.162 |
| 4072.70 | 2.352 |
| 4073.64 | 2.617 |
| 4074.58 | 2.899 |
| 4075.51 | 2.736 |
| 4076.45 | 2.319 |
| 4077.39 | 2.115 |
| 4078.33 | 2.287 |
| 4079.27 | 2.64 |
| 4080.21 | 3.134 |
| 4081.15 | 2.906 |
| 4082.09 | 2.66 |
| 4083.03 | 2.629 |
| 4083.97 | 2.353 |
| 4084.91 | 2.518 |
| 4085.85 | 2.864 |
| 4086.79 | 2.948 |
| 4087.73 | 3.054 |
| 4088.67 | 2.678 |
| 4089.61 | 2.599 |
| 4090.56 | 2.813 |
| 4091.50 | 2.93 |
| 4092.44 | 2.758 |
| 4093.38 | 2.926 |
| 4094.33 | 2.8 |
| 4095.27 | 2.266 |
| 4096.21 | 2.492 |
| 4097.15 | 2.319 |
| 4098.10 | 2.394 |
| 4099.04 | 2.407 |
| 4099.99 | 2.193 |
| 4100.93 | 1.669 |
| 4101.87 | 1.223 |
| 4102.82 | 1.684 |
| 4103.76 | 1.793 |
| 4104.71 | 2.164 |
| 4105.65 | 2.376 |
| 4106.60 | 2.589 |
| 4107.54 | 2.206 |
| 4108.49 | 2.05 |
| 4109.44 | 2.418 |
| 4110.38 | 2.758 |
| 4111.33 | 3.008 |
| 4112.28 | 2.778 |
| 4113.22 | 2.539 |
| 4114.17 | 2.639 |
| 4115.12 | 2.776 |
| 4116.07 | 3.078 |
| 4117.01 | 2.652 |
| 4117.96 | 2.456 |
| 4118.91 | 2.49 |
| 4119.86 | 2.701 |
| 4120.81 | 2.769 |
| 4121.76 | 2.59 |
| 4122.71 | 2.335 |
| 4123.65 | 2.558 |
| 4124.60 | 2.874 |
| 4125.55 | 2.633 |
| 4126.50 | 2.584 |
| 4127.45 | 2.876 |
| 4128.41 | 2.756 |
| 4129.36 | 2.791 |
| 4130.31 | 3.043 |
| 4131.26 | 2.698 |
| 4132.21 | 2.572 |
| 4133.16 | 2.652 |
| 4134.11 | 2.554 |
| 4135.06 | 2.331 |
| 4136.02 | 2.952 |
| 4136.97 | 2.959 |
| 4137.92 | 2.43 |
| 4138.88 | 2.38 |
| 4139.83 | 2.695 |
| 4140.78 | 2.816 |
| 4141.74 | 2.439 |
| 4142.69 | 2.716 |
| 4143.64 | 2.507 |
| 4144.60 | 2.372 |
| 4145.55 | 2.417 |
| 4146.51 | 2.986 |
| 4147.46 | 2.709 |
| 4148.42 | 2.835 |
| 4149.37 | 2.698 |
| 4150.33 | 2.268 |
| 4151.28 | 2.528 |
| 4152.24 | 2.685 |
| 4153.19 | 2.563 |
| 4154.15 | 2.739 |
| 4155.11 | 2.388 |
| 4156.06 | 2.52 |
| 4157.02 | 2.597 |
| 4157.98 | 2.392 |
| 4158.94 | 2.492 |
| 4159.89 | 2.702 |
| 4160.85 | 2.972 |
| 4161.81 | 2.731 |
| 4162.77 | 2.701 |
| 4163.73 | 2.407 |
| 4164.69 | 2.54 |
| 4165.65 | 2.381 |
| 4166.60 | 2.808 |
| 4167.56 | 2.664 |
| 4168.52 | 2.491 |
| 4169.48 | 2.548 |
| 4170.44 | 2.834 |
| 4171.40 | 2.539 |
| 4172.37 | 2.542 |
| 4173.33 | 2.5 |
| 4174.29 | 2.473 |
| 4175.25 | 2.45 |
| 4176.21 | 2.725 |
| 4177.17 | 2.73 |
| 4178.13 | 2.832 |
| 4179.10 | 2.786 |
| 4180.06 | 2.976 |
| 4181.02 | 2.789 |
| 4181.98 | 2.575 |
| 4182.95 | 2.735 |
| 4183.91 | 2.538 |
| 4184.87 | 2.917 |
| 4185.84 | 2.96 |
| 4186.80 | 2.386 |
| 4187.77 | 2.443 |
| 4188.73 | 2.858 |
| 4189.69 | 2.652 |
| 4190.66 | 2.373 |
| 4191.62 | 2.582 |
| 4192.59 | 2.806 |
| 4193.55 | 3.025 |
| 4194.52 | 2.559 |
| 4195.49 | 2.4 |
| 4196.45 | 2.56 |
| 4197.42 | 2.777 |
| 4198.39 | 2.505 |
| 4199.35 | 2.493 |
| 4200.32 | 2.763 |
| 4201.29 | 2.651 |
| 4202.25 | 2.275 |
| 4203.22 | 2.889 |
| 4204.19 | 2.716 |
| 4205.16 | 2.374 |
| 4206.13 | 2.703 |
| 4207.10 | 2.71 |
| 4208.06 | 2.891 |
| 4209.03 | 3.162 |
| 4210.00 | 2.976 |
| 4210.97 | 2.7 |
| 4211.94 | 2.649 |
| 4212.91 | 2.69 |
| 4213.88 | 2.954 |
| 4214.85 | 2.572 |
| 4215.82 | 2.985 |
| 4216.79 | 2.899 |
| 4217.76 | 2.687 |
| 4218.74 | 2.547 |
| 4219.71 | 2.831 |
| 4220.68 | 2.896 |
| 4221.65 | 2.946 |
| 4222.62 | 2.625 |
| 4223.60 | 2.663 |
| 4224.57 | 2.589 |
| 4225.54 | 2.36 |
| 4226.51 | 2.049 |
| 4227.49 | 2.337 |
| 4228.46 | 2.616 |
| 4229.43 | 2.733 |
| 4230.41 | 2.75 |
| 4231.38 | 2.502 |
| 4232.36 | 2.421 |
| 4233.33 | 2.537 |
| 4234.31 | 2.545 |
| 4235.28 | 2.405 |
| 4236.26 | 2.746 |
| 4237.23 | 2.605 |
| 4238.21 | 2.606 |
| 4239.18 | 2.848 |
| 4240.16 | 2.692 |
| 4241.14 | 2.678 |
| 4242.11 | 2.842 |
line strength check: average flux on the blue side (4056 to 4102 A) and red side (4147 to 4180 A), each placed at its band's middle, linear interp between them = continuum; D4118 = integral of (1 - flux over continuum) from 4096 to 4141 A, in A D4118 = 1.1 A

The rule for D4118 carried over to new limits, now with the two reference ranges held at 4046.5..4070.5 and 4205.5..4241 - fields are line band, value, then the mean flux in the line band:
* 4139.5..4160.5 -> 0.5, 2.6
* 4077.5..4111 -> 2.2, 2.47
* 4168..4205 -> 0.3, 2.65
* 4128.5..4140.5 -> -0.1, 2.68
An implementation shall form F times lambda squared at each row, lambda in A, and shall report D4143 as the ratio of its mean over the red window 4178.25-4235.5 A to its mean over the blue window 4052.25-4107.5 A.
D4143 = 1.13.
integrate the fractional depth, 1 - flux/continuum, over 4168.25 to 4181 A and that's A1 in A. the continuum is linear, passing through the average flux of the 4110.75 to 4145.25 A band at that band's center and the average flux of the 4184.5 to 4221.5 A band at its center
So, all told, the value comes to 0.2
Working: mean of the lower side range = 2.67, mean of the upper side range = 2.71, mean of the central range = 2.66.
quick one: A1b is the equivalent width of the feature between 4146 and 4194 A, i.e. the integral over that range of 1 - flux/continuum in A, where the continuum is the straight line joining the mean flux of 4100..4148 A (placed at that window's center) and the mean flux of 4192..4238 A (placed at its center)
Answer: -0.9 A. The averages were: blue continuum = 2.54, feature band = 2.65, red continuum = 2.66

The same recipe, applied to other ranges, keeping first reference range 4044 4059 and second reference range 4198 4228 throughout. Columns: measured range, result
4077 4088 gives -0.1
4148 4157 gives 0.3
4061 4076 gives 0.6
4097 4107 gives 2.2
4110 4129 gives -0.3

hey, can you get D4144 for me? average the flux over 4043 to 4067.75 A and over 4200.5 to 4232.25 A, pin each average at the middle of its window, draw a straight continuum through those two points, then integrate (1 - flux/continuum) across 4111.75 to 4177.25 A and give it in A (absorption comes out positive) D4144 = 0.6 A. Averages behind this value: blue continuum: 2.63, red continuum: 2.68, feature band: 2.63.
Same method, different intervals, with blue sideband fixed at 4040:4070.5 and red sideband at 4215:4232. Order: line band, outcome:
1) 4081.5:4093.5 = -0.6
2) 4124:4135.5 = -0.3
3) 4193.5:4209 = 0.0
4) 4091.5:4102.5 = 1.2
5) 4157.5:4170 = 0.2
